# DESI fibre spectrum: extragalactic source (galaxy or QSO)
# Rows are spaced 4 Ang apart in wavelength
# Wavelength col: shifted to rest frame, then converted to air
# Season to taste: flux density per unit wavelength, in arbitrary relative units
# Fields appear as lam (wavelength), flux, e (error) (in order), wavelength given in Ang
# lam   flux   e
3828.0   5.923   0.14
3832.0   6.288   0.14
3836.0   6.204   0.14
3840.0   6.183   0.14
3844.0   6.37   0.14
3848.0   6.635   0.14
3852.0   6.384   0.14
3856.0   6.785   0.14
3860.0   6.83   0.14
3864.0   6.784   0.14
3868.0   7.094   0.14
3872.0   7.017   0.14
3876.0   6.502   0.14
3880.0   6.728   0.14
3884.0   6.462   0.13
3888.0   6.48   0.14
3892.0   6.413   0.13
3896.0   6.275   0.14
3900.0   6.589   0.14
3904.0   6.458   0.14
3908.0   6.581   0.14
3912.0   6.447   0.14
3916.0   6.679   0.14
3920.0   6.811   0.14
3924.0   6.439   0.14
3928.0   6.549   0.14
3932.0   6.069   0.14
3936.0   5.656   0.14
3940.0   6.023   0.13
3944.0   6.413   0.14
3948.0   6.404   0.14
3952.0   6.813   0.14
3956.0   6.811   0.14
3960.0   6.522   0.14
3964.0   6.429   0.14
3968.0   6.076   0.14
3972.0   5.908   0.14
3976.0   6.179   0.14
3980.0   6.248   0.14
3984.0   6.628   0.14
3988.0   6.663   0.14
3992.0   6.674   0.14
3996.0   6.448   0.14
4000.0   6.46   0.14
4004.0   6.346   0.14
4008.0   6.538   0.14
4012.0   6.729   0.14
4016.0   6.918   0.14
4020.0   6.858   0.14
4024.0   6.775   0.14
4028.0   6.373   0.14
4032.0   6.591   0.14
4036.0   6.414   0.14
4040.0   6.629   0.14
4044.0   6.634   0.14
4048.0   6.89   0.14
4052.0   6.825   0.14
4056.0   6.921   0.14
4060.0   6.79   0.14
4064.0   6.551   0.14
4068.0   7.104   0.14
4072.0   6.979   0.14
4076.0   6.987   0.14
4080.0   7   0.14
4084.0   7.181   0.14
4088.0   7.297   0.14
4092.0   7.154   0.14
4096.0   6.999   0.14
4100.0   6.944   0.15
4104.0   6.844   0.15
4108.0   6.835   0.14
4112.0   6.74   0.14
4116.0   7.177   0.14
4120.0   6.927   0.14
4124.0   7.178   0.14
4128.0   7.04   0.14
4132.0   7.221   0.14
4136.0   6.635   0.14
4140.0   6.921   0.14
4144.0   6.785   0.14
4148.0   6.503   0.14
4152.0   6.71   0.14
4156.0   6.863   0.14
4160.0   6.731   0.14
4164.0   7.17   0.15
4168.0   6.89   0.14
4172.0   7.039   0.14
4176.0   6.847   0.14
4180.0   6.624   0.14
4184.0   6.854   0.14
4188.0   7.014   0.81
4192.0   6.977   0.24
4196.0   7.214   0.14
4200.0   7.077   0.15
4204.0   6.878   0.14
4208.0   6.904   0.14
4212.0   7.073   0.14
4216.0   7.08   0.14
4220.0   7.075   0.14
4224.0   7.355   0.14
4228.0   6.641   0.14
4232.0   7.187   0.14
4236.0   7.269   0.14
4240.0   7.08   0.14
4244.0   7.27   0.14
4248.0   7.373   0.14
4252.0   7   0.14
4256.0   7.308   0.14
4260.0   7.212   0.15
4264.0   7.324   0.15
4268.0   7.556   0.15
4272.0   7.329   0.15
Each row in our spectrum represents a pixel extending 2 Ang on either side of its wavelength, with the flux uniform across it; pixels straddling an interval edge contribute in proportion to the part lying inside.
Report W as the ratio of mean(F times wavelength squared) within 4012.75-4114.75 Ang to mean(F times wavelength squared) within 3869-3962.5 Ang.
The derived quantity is 1.14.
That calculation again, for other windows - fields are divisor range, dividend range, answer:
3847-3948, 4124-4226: 1.22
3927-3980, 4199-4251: 1.29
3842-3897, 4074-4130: 1.19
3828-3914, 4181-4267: 1.29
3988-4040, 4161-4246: 1.17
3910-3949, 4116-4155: 1.20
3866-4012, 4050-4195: 1.17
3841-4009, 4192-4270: 1.28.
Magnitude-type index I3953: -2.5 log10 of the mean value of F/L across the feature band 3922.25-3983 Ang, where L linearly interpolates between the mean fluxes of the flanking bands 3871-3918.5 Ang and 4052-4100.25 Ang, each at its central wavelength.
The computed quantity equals 0.06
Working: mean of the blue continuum 6.55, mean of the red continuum 6.99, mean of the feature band 6.31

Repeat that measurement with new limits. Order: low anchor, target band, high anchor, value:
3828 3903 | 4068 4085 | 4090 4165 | -0.031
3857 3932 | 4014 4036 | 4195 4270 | 0.022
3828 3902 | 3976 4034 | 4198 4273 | 0.032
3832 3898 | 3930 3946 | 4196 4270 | 0.109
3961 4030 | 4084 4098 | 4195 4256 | -0.065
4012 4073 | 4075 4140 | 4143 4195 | -0.032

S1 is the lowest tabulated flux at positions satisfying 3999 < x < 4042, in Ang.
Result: 6.346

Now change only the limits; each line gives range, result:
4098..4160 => 6.503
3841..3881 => 6.37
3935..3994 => 5.656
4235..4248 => 7.08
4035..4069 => 6.414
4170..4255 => 6.624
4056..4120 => 6.551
